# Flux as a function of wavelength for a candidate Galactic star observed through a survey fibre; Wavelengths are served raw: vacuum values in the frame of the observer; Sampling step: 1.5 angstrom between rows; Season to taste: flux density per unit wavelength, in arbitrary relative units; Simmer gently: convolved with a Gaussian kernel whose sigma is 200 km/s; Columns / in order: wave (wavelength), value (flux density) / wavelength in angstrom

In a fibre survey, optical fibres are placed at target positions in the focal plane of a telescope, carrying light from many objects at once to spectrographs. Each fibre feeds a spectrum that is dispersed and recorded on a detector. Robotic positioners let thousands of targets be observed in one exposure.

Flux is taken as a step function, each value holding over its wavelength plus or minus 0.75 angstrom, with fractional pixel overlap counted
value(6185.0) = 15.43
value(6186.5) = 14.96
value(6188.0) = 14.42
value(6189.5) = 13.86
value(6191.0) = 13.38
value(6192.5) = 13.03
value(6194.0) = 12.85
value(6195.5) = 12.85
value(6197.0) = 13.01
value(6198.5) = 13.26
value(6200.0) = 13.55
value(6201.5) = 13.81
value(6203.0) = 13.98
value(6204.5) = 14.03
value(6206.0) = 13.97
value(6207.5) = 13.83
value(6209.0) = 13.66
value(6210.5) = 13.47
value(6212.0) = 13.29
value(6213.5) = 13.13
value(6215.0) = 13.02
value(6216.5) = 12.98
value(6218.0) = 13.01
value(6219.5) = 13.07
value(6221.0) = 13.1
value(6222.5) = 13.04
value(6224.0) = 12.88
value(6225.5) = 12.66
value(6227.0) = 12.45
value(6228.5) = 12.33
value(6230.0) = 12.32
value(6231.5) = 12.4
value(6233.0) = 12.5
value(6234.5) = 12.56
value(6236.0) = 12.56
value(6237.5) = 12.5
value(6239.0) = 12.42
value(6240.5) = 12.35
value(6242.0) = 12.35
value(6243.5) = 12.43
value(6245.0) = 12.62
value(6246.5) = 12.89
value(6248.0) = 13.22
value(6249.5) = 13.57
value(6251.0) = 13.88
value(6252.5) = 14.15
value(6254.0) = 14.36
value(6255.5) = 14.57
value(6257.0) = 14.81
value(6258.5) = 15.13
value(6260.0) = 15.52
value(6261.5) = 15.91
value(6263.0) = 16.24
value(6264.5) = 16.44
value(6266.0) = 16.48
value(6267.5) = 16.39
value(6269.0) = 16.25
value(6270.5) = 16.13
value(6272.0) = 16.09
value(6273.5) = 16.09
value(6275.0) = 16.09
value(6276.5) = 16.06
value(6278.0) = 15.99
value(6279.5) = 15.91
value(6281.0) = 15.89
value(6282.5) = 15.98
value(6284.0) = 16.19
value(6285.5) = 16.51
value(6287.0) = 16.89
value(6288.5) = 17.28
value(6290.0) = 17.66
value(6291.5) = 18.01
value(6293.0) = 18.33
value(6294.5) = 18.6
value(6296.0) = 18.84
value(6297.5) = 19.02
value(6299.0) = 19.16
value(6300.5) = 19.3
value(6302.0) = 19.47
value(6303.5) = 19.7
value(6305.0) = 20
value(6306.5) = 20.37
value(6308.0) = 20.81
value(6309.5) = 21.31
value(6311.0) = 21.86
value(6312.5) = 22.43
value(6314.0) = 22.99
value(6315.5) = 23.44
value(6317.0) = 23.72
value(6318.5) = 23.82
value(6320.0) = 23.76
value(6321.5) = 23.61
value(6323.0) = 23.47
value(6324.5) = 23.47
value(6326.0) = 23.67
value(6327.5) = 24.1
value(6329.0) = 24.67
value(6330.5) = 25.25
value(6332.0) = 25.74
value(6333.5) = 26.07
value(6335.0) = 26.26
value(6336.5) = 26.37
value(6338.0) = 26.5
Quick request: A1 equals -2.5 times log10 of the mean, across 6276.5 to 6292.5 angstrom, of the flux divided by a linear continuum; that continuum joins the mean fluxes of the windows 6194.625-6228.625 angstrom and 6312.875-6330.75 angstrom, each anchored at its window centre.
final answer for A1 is 0.21 mag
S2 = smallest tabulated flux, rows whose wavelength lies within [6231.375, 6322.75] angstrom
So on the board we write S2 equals 12.35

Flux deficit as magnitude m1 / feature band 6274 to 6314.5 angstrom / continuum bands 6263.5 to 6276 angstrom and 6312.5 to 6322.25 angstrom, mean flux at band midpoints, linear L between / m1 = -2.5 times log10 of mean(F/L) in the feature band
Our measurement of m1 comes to 0.085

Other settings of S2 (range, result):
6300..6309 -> 19.3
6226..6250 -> 12.32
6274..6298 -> 15.89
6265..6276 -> 16.09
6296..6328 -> 18.84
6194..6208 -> 12.85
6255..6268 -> 14.57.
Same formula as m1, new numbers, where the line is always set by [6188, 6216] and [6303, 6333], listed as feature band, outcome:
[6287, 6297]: 0.16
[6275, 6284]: 0.23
